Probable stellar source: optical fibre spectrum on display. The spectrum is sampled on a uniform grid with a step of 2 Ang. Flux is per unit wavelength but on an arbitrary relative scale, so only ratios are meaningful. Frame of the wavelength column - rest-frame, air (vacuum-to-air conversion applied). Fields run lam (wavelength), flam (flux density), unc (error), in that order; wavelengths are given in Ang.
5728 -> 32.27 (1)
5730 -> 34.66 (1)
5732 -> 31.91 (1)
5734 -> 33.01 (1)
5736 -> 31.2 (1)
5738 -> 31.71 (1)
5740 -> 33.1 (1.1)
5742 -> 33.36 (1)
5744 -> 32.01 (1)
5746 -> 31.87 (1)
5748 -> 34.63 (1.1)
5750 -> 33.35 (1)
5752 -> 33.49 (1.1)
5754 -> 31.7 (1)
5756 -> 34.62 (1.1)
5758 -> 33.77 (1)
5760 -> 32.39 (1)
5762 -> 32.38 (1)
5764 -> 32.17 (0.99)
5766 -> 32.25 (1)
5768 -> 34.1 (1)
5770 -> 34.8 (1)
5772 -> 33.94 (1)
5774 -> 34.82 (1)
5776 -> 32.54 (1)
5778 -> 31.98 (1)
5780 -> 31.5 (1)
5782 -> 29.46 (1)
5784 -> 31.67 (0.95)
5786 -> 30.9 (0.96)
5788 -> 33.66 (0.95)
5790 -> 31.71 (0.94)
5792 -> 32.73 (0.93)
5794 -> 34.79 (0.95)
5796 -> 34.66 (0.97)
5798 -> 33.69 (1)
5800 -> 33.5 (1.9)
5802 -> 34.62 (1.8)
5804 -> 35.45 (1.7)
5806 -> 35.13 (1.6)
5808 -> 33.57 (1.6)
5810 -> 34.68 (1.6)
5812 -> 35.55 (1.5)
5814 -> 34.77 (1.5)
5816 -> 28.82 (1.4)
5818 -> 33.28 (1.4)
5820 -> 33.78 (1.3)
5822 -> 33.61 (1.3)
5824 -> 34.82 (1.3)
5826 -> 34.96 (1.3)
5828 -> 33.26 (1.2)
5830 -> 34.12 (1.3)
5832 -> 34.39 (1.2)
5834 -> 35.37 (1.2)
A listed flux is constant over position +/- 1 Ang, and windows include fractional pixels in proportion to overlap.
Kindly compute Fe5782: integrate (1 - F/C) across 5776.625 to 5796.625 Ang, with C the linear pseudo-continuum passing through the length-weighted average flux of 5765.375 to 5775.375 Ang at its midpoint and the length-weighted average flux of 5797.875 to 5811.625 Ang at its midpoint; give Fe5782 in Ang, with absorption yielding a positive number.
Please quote 1.1 Ang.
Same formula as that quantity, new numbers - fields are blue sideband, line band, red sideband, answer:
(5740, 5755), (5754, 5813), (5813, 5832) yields -0.2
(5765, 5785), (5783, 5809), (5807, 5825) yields -0.3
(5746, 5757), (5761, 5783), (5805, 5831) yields 0.5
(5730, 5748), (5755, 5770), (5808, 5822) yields -0.2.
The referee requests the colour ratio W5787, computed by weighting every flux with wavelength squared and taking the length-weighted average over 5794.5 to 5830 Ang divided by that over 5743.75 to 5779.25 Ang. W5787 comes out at 1.04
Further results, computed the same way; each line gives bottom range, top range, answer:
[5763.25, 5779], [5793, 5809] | 1.04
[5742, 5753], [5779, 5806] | 1.01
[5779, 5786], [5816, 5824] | 1.09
